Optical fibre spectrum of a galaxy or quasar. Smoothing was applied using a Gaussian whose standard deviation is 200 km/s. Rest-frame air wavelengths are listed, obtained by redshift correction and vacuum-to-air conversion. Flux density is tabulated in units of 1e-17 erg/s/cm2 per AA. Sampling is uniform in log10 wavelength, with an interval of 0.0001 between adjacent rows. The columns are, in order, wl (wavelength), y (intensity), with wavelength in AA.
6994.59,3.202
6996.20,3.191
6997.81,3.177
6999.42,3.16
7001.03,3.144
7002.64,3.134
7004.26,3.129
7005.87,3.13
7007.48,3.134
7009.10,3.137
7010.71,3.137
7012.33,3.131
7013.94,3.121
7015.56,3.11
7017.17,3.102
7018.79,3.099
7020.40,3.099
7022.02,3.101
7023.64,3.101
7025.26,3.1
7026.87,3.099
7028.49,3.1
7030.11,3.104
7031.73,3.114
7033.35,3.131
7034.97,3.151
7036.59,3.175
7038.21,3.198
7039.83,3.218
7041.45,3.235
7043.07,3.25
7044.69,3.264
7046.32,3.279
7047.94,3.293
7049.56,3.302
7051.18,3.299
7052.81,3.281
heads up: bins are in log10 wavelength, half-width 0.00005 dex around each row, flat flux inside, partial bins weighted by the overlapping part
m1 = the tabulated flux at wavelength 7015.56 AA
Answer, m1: 3.11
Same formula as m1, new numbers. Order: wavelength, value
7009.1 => 3.137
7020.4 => 3.099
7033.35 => 3.131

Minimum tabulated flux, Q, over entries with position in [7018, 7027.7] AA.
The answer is 3.099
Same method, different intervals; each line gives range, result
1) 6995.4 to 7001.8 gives 3.144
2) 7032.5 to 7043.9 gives 3.131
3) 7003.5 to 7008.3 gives 3.129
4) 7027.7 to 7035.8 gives 3.1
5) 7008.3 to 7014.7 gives 3.121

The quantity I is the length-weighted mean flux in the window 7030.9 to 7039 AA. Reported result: 3.15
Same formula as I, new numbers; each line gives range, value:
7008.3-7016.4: 3.13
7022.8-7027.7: 3.1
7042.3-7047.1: 3.26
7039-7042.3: 3.23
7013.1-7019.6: 3.11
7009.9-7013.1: 3.13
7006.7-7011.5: 3.13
